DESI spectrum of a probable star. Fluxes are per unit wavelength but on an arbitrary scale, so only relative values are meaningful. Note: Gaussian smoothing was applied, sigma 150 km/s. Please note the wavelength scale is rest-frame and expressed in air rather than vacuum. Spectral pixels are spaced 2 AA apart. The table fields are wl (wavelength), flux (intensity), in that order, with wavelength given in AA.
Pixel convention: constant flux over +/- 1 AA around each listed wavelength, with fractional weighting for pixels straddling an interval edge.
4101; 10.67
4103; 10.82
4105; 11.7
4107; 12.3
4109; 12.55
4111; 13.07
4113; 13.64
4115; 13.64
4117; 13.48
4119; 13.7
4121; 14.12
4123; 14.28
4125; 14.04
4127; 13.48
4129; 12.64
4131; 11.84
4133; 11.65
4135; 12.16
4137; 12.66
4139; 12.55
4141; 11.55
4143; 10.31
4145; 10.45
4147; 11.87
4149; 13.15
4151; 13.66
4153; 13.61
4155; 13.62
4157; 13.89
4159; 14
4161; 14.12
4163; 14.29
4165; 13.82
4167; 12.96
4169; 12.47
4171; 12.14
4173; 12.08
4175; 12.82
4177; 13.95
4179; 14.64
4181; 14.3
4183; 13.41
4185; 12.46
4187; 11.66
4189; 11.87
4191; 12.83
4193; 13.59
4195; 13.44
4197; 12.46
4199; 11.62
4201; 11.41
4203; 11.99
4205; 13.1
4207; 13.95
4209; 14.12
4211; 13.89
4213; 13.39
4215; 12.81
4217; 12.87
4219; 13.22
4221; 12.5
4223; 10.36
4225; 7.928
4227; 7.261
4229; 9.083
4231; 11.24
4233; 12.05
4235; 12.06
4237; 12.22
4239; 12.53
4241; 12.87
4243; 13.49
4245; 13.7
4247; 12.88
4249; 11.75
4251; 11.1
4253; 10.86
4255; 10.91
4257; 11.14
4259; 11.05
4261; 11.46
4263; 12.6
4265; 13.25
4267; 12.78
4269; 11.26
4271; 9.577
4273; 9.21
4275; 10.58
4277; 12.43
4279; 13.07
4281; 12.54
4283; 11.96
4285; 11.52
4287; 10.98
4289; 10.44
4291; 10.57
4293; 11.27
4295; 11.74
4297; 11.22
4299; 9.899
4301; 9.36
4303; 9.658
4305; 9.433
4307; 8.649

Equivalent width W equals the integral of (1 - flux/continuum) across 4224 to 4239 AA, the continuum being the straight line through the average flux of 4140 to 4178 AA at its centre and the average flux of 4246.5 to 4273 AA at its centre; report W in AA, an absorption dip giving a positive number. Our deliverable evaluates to 1.8 AA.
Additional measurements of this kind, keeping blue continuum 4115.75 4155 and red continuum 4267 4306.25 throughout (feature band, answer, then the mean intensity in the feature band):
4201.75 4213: -1.4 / 13.4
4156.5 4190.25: -2.6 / 13.2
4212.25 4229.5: 0.9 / 11.1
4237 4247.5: -1.4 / 13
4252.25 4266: -0.5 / 11.6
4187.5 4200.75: -0.6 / 12.5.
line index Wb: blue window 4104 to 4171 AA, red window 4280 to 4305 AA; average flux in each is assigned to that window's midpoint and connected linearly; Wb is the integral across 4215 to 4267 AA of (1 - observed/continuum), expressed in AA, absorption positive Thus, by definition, -0.5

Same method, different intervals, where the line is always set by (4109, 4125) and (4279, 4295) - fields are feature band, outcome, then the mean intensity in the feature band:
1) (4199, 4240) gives 1.5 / 11.9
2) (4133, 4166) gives 1.0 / 12.8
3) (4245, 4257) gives 0.3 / 11.7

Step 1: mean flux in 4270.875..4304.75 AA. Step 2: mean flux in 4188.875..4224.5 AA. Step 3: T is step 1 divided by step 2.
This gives 0.86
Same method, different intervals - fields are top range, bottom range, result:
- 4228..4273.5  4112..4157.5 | 0.91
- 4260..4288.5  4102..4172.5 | 0.91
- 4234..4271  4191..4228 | 0.98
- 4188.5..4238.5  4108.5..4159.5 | 0.93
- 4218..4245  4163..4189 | 0.87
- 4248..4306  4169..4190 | 0.86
